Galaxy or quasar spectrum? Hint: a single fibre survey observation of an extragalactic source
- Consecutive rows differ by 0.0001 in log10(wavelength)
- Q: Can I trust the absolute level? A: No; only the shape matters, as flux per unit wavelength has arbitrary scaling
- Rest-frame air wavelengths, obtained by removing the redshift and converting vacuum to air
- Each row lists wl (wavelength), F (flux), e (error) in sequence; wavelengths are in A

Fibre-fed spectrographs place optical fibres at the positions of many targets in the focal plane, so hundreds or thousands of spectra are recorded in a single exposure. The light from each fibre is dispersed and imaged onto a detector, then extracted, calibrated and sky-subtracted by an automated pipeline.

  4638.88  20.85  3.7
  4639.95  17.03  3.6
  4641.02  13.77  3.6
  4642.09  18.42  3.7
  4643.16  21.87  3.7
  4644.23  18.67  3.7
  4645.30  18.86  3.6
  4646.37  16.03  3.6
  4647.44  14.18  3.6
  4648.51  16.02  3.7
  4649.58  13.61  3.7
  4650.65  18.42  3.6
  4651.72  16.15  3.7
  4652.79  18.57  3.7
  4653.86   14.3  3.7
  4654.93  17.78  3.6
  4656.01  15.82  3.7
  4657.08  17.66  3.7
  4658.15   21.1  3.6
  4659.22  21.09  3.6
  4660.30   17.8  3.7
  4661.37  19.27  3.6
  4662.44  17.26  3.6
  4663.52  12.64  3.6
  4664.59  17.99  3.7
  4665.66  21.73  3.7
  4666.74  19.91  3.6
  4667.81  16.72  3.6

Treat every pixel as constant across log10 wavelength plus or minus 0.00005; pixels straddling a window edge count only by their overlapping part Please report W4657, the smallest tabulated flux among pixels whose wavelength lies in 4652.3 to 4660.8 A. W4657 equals 14.3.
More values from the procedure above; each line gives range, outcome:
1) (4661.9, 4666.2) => 12.64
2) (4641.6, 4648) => 14.18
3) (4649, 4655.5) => 13.61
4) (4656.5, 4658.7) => 17.66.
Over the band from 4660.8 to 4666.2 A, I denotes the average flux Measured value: 17.8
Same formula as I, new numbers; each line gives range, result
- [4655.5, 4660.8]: 18.7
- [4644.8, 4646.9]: 17.4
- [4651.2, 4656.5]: 16.5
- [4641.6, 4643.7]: 20.2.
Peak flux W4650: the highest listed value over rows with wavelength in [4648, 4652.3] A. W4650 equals 18.42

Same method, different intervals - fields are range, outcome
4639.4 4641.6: 17.03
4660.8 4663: 19.27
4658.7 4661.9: 21.09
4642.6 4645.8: 21.87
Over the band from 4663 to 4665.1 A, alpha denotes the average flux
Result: 15.3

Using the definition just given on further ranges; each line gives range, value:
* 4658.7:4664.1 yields 17.6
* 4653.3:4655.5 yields 16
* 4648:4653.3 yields 16.6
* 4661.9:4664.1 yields 15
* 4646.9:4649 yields 15.1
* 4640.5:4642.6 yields 16.1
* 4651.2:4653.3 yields 17.4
